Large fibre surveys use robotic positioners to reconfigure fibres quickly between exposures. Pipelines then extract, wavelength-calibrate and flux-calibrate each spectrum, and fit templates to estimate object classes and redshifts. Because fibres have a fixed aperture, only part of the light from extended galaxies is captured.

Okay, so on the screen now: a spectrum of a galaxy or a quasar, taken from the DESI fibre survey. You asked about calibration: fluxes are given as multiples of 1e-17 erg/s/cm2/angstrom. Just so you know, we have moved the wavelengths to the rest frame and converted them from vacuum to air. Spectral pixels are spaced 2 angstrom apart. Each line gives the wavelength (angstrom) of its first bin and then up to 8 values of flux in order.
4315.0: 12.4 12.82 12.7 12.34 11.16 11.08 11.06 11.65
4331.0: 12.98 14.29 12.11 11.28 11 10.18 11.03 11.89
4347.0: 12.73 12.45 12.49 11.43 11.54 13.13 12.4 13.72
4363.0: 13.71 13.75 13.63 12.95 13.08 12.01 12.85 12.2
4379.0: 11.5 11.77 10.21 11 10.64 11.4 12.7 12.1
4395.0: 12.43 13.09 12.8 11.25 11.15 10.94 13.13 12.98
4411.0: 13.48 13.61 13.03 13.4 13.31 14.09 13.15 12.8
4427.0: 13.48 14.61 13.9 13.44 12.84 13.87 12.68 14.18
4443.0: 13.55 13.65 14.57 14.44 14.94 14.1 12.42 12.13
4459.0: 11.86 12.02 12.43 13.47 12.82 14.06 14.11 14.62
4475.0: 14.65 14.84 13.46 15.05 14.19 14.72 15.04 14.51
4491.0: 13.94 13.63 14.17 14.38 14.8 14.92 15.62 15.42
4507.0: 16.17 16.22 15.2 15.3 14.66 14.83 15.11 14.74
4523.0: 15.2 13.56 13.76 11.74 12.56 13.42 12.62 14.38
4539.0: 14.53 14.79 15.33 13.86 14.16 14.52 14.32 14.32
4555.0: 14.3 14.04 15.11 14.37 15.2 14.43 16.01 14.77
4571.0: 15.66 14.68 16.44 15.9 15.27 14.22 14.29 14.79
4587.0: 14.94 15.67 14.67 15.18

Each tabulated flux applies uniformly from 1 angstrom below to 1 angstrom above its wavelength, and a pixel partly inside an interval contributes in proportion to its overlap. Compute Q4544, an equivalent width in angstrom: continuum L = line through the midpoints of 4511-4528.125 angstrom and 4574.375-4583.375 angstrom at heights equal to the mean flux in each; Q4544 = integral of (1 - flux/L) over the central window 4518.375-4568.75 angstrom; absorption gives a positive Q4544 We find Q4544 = 2.2 angstrom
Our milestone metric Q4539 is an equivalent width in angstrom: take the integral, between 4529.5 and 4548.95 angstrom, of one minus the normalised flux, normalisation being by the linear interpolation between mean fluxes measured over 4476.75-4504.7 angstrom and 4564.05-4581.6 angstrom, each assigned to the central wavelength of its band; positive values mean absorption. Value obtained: 1.4 angstrom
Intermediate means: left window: 14.5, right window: 15.3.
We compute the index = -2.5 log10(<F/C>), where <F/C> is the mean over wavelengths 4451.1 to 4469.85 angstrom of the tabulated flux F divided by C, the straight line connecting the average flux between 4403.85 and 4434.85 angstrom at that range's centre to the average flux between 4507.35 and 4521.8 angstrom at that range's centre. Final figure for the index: 0.10 mag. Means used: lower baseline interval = 13.3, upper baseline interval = 15.2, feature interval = 12.9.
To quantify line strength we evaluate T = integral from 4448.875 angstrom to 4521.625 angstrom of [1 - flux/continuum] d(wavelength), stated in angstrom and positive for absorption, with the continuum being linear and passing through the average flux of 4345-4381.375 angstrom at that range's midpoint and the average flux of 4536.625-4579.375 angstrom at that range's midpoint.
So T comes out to -1.4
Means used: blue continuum 12.6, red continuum 14.8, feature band 14.3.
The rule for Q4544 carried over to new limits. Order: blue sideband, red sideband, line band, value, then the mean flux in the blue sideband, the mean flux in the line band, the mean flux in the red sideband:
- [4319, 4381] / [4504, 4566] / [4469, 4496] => -1.05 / 12.3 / 14.4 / 14.5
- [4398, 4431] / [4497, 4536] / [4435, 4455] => -0.63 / 13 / 13.9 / 14.5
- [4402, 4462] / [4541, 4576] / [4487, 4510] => -1.35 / 13.3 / 14.9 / 14.8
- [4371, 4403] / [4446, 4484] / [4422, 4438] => -0.78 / 11.9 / 13.5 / 13.7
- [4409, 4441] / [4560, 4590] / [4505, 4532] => -0.18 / 13.5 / 14.6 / 15.1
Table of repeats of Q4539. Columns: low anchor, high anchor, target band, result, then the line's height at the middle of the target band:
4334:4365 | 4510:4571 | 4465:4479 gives -0.5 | 13.6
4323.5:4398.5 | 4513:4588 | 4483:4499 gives -0.7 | 13.8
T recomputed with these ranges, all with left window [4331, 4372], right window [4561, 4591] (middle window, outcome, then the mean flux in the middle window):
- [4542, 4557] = 0.43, 14.4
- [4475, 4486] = -0.38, 14.5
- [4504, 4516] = -0.97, 15.5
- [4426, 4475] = 0.34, 13.5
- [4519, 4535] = 1.02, 13.6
